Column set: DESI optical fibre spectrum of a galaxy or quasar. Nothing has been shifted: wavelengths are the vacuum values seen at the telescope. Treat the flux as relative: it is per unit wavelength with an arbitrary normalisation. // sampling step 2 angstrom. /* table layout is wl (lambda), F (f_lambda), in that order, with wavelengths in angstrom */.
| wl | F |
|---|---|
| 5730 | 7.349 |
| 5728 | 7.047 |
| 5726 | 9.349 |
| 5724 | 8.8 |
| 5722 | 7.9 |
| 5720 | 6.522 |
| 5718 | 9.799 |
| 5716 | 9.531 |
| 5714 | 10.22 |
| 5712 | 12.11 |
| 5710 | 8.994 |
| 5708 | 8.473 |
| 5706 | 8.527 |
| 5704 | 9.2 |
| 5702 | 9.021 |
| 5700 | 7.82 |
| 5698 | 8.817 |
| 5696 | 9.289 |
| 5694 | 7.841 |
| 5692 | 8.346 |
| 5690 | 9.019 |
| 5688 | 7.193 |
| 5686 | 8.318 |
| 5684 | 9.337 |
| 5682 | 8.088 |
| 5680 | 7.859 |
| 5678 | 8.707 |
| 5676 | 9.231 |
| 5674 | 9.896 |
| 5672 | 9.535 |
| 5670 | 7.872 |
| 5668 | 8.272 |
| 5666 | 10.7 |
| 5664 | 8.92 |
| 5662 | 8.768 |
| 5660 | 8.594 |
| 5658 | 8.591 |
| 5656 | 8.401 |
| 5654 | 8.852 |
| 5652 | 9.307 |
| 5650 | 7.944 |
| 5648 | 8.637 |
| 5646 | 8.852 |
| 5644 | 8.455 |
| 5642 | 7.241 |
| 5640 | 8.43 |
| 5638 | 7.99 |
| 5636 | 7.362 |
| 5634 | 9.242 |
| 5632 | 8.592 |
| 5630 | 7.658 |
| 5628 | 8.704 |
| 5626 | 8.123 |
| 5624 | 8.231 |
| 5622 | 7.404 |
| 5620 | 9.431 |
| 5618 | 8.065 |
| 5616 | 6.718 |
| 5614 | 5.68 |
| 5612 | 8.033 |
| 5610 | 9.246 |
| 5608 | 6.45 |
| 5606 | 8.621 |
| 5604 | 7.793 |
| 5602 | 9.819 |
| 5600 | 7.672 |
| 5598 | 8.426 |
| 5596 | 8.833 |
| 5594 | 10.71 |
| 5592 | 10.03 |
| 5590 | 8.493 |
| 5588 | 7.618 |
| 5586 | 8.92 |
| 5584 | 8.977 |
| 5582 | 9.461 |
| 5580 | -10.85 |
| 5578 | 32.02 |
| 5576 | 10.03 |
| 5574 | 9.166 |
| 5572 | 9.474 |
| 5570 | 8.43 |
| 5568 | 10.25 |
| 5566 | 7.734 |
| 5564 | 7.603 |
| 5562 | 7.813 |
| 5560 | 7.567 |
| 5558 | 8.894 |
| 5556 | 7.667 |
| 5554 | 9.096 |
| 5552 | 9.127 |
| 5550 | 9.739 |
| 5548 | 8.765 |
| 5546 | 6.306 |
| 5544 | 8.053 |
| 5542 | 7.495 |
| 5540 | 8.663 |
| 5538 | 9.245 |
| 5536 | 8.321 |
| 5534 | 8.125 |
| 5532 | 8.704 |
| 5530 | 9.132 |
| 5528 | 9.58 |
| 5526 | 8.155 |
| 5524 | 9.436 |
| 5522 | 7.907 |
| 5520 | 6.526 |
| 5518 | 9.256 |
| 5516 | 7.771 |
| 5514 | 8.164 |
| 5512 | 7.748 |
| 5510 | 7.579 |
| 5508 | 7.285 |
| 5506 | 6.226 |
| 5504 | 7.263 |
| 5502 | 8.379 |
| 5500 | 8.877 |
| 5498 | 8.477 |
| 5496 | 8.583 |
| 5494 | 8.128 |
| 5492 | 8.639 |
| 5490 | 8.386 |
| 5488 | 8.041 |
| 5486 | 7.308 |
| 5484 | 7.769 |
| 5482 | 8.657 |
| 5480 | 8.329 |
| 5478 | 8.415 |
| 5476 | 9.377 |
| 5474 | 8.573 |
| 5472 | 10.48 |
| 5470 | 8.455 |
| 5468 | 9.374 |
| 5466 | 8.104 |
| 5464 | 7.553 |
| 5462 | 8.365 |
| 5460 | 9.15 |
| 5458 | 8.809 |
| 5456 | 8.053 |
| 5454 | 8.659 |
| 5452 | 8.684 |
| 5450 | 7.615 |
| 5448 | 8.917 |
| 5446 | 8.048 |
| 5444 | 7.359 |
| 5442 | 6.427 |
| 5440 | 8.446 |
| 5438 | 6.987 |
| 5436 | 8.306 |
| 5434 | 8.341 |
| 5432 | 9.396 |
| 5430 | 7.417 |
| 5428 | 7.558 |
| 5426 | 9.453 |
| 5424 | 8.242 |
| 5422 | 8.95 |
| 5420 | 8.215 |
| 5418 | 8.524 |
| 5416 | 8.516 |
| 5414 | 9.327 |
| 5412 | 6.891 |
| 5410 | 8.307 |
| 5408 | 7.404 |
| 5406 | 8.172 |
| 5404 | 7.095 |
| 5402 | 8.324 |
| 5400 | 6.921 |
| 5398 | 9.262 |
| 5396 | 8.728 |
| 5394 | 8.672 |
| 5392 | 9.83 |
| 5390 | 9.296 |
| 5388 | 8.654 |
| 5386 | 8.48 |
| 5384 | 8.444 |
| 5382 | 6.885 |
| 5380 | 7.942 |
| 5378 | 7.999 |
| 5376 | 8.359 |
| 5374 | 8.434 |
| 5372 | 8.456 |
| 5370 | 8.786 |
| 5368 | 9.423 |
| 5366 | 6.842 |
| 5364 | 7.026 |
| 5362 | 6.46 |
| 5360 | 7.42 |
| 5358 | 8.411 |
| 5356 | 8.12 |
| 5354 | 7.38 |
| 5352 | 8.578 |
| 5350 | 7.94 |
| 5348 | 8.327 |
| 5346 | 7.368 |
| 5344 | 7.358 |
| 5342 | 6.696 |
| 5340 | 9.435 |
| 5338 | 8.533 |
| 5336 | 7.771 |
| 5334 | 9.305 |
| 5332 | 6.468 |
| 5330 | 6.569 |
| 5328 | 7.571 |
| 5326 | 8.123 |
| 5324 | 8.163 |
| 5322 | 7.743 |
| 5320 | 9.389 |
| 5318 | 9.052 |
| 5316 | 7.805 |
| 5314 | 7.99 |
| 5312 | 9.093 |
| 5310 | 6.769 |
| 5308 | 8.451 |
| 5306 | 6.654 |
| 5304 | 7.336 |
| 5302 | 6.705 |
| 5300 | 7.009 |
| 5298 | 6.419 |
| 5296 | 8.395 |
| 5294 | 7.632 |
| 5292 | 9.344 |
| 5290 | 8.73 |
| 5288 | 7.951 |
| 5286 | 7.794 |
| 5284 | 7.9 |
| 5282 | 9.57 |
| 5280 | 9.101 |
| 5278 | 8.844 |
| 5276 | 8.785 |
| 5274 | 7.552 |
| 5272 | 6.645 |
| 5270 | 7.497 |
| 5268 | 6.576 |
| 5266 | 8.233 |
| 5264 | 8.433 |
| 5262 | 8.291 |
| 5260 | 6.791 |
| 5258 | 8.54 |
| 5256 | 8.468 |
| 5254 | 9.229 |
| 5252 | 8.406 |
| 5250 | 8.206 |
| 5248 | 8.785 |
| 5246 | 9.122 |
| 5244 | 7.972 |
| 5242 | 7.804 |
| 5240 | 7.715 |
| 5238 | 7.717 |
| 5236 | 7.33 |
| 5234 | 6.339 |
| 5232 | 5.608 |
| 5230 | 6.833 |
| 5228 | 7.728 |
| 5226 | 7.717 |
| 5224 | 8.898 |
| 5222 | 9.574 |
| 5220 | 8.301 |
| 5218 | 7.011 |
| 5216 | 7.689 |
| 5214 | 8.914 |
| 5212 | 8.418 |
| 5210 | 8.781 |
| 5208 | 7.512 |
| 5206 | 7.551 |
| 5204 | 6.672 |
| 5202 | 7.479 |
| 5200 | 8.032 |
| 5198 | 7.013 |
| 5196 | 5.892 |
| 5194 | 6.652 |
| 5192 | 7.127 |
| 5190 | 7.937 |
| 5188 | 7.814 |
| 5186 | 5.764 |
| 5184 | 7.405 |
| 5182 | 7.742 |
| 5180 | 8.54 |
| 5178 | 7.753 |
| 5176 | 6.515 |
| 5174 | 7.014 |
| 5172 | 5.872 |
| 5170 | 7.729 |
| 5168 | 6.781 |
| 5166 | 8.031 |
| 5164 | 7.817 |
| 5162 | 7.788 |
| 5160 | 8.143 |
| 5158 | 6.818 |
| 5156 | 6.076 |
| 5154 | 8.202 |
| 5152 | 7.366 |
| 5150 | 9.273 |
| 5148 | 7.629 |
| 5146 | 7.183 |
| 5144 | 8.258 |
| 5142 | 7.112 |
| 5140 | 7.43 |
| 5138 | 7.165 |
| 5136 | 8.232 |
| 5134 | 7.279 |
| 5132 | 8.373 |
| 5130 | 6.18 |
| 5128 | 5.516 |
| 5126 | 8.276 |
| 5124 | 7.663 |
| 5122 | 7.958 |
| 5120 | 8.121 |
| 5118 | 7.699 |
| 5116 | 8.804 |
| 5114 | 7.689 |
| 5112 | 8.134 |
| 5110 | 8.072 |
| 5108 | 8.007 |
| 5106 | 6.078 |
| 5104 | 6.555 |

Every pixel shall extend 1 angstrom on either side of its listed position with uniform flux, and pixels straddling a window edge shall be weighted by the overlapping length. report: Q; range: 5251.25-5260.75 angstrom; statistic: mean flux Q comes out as 8.32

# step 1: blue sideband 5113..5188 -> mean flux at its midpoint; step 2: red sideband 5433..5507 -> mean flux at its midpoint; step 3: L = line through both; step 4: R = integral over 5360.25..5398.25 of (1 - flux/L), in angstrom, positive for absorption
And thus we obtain -1.1 angstrom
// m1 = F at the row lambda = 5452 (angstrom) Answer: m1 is 8.684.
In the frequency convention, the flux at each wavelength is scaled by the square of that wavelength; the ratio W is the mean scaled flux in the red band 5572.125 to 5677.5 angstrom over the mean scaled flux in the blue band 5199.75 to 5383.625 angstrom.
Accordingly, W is 1.23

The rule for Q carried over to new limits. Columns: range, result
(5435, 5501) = 8.34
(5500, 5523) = 7.7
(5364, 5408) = 8.28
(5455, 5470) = 8.48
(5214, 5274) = 7.86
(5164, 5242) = 7.47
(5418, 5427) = 8.69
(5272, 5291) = 8.37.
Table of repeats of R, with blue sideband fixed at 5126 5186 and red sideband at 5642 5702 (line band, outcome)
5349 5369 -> 0.35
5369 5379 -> -0.60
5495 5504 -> -0.21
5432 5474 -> -1.10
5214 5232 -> -0.76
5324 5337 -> 0.26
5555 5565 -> 0.57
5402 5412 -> 0.37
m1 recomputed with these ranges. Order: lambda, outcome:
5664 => 8.92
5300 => 7.009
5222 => 9.574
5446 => 8.048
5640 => 8.43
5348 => 8.327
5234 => 6.339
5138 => 7.165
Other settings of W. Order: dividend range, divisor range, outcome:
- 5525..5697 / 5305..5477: 1.13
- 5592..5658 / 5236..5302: 1.17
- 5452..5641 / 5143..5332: 1.22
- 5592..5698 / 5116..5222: 1.34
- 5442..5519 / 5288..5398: 1.08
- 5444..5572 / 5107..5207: 1.27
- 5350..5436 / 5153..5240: 1.19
